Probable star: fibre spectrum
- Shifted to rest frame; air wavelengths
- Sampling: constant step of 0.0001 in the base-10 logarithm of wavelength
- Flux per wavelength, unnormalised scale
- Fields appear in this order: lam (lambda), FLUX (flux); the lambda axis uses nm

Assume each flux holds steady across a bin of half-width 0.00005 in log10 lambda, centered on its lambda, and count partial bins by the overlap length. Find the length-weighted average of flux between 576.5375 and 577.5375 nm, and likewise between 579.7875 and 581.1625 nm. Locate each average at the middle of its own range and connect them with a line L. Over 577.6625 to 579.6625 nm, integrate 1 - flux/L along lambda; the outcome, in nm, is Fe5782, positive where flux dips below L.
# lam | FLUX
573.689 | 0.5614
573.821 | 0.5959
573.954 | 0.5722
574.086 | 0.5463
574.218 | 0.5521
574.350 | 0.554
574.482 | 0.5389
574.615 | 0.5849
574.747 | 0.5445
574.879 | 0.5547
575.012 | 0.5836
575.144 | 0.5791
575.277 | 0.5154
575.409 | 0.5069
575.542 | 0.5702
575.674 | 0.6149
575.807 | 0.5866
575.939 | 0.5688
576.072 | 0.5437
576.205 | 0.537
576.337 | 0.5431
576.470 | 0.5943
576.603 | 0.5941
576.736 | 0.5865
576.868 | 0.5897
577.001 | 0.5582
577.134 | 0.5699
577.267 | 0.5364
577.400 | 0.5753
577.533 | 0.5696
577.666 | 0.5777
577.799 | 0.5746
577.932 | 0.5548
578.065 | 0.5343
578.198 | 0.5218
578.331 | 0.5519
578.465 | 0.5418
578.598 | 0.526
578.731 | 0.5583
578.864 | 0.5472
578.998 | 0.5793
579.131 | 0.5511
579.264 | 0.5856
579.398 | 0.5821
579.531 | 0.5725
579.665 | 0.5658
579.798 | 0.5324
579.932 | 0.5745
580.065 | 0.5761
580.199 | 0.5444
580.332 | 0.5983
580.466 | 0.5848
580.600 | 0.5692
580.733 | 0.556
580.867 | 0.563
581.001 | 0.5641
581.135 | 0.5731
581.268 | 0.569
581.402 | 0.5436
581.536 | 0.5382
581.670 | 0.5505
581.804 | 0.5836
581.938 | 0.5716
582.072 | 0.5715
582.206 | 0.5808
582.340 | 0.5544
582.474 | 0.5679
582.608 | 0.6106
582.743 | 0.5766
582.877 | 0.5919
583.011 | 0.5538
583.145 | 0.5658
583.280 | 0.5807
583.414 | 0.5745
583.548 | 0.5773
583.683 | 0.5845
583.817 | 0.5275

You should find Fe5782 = 0.05 nm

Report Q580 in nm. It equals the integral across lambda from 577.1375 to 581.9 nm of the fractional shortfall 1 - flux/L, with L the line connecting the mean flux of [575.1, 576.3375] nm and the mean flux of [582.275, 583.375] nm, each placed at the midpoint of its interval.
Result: 0.048 nm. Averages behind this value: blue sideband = 0.557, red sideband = 0.575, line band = 0.561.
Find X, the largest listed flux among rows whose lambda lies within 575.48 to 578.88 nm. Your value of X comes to 0.6149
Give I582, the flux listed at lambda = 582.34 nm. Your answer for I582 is 0.5544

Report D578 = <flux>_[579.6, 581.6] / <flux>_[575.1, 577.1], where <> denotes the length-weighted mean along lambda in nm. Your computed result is 1.00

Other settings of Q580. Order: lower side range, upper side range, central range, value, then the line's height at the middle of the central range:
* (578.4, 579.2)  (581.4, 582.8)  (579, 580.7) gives -0.04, 0.557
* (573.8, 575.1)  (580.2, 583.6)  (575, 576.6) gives 0.00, 0.563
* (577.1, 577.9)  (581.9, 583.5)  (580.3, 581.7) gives 0.02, 0.572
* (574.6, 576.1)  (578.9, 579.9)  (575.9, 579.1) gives 0.03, 0.565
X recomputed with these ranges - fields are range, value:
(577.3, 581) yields 0.5983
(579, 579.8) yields 0.5856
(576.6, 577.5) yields 0.5941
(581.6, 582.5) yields 0.5836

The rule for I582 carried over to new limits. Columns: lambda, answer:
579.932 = 0.5745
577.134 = 0.5699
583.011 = 0.5538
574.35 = 0.554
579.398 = 0.5821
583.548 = 0.5773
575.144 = 0.5791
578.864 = 0.5472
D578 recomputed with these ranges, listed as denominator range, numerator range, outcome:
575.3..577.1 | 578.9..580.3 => 1.00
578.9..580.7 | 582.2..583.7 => 1.01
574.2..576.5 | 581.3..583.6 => 1.02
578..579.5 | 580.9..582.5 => 1.02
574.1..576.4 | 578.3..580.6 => 1.01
